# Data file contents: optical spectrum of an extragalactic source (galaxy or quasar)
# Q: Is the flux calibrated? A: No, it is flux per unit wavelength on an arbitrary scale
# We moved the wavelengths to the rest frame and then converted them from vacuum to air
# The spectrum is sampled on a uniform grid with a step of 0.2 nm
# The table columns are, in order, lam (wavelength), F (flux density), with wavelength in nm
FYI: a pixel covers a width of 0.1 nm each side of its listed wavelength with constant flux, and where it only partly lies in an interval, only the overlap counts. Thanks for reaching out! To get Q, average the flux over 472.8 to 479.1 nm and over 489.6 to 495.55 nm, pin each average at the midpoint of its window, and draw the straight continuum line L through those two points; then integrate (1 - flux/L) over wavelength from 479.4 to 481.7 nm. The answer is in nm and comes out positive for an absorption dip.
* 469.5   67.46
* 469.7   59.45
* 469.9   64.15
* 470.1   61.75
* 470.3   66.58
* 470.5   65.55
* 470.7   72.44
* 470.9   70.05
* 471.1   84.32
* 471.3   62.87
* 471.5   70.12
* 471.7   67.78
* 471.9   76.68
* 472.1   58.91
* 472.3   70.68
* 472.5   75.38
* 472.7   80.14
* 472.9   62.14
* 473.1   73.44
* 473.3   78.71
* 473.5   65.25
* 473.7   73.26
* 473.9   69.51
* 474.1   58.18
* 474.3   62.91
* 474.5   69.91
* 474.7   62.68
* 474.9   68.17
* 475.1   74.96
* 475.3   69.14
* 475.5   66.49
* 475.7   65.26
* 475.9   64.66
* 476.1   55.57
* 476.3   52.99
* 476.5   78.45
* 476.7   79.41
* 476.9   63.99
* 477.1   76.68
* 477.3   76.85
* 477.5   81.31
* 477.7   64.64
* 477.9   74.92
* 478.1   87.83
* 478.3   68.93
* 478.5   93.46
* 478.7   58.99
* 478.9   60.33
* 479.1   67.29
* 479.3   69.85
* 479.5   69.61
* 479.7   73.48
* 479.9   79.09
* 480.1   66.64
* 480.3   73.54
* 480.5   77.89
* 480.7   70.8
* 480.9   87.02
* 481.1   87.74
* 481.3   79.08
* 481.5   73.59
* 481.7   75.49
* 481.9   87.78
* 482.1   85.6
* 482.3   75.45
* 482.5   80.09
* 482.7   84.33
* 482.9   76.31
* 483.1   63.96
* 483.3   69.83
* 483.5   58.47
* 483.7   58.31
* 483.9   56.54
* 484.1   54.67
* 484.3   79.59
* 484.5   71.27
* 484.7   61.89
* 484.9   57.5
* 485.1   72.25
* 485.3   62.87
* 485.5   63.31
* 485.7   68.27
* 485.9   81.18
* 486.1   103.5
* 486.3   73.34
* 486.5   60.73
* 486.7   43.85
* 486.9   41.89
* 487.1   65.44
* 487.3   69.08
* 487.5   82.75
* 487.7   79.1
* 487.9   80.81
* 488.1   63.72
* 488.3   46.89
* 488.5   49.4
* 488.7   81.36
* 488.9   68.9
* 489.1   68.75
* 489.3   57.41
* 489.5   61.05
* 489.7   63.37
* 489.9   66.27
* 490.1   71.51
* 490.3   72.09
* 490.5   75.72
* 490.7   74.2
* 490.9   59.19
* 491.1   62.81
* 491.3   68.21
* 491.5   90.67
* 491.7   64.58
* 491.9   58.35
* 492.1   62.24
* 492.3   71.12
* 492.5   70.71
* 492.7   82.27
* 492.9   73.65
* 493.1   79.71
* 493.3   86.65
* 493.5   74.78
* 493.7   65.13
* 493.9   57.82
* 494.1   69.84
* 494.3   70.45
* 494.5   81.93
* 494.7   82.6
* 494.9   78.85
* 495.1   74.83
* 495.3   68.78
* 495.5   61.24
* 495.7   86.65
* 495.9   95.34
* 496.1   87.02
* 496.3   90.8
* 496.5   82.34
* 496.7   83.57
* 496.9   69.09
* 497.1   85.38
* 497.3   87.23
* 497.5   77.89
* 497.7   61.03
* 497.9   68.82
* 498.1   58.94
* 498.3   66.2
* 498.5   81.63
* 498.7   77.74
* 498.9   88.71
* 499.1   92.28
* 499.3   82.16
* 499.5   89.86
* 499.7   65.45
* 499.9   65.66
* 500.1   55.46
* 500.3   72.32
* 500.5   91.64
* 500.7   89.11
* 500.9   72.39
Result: -0.20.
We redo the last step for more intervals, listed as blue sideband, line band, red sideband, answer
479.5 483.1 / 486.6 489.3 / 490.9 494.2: 0.34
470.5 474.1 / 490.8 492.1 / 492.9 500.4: 0.14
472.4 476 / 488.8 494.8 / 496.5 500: 0.34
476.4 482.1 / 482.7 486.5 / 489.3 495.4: 0.25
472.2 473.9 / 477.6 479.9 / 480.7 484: 0.05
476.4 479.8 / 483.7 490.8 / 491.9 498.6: 0.70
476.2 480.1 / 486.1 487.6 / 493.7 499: 0.19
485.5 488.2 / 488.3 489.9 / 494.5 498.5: 0.19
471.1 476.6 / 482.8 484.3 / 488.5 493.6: 0.12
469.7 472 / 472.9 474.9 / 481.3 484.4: 0.05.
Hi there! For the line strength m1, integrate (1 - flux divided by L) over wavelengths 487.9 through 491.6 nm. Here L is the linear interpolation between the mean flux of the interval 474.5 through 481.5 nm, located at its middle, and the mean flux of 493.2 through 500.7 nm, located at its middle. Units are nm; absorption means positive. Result 0.39 nm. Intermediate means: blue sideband 72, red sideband 76.8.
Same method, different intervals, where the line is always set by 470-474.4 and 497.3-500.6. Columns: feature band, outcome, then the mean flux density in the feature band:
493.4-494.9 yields 0.04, 72.3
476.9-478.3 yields -0.10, 75.5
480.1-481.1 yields -0.09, 77.3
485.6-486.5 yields -0.09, 79.3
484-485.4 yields 0.12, 65.7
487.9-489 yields 0.14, 63.8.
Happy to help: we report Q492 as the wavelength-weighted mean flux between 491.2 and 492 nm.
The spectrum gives 70.5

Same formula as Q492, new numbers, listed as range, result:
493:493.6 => 80.4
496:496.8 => 85.9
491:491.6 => 73.9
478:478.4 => 78.4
